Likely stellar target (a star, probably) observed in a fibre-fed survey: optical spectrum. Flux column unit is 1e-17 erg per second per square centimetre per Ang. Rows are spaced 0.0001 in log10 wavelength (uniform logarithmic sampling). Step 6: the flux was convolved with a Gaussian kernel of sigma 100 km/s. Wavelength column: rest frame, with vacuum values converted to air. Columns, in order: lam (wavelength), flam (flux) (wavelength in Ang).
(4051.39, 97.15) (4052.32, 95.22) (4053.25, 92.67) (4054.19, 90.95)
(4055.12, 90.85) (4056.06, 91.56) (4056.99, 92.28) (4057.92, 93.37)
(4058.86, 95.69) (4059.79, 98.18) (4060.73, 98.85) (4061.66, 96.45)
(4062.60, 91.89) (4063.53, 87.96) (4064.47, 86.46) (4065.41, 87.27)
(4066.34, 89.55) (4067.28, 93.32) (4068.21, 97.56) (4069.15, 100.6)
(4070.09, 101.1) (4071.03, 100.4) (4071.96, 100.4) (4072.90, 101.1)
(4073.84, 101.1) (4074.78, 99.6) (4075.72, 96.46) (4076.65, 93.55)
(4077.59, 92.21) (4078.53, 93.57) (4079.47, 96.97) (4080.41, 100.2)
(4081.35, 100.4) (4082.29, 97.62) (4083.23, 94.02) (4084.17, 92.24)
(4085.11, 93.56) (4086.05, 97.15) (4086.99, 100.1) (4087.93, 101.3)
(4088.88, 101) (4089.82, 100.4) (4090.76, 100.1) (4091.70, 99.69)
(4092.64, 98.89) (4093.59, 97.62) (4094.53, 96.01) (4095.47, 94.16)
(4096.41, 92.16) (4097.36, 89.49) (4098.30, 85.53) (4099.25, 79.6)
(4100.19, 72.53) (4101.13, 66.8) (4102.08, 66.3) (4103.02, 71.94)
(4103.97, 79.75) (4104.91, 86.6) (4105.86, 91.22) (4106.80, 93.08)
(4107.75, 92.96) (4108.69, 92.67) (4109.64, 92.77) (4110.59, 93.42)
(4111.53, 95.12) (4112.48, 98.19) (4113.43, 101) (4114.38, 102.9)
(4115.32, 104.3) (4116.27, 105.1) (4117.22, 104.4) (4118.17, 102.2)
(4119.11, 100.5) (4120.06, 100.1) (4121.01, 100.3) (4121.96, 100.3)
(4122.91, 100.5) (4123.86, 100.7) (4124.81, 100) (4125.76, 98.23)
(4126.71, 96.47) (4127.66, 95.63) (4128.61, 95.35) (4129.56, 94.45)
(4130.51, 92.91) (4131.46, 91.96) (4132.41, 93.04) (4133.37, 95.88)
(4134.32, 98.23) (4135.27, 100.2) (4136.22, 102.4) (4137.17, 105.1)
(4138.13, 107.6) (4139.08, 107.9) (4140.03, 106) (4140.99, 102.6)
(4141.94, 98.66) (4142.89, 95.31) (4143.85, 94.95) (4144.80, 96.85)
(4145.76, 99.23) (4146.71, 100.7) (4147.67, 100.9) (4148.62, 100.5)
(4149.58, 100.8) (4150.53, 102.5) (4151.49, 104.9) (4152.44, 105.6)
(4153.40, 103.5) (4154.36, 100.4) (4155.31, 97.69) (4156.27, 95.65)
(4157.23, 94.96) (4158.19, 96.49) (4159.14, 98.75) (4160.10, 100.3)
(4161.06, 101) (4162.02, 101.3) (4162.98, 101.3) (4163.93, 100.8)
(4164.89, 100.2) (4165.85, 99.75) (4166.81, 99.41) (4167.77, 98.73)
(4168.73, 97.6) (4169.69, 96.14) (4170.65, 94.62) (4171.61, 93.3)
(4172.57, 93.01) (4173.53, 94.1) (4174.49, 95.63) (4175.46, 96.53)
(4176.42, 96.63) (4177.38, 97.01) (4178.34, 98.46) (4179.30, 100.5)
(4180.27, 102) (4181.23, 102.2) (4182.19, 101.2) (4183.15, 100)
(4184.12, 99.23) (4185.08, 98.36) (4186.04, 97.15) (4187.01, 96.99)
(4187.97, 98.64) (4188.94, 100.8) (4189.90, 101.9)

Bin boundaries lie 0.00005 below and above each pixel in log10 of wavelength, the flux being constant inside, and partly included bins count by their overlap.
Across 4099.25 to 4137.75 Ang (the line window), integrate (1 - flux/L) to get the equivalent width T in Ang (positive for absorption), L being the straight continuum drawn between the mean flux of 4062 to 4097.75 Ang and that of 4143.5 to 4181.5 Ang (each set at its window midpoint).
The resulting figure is 1.3 Ang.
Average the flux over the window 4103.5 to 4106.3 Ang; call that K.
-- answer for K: 85.8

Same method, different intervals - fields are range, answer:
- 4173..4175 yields 94.5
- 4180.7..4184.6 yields 101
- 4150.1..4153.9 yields 104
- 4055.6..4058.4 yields 92.5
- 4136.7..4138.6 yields 106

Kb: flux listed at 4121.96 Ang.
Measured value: 100.3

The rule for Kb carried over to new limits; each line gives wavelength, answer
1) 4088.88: 101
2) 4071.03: 100.4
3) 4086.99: 100.1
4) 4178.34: 98.46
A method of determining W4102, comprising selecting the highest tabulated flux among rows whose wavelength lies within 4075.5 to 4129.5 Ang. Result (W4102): 105.1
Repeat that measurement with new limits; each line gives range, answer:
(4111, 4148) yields 107.9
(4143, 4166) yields 105.6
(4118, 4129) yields 102.2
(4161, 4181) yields 102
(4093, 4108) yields 97.62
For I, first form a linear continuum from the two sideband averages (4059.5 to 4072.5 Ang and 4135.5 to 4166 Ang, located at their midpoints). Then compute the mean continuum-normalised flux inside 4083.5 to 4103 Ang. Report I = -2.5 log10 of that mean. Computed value 0.07 mag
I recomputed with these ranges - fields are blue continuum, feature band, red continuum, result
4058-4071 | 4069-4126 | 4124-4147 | 0.01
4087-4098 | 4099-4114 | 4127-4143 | 0.14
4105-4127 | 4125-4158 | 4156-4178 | -0.01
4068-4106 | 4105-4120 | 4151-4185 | -0.03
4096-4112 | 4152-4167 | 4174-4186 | -0.05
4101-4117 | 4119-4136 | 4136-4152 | -0.01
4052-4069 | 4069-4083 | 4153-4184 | -0.05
